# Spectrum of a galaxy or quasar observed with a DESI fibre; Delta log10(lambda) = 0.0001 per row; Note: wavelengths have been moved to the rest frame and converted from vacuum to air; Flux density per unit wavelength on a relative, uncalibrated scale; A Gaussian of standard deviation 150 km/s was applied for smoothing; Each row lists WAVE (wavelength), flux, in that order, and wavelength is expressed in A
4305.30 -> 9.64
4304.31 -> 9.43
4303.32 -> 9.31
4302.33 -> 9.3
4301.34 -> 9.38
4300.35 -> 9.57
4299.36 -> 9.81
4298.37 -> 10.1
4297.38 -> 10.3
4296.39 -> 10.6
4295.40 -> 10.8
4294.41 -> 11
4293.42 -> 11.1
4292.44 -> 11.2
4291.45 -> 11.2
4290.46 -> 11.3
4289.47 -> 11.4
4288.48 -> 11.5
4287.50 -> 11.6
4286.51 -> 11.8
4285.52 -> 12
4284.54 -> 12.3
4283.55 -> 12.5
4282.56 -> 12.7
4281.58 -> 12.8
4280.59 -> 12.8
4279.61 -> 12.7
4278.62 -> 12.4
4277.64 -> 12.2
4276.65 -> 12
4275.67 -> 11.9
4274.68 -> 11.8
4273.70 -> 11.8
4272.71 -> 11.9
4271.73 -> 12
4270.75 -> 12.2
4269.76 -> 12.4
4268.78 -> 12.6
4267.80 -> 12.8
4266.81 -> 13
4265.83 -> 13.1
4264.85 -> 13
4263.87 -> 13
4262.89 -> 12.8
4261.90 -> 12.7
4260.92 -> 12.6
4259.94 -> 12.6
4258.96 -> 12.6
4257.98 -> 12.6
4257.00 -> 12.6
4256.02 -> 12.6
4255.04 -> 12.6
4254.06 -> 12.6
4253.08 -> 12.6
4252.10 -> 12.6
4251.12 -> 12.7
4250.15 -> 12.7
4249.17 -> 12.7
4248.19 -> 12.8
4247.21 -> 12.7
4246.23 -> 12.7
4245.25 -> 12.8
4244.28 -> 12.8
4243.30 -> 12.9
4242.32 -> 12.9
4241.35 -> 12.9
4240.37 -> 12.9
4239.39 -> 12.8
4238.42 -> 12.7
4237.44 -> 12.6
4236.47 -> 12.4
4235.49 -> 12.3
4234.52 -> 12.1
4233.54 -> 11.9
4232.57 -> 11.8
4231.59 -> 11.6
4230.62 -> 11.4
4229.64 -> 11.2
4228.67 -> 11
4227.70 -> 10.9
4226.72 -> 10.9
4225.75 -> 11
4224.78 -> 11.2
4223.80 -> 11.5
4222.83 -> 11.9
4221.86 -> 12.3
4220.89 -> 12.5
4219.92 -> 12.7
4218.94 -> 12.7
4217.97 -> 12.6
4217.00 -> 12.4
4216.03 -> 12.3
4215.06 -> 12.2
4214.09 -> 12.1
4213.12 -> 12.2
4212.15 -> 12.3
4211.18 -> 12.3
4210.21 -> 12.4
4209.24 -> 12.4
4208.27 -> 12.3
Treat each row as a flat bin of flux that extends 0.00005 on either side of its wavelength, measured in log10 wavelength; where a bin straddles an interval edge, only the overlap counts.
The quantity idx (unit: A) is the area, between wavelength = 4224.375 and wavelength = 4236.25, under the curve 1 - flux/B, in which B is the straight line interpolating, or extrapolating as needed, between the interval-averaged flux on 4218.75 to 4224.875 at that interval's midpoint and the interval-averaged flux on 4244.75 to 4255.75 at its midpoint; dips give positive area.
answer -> 0.80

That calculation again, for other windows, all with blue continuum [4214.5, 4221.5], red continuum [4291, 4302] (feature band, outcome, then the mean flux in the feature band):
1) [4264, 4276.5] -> -1.4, 12.4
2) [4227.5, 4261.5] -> -1.9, 12.4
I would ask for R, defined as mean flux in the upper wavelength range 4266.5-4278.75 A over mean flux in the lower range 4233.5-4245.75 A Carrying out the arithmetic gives 0.97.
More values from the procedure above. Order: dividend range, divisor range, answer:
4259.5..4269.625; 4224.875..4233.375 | 1.14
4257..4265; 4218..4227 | 1.07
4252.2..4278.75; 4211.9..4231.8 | 1.05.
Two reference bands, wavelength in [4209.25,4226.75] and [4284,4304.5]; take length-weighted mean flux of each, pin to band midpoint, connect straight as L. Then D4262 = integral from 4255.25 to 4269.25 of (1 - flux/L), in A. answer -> -1.8 A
